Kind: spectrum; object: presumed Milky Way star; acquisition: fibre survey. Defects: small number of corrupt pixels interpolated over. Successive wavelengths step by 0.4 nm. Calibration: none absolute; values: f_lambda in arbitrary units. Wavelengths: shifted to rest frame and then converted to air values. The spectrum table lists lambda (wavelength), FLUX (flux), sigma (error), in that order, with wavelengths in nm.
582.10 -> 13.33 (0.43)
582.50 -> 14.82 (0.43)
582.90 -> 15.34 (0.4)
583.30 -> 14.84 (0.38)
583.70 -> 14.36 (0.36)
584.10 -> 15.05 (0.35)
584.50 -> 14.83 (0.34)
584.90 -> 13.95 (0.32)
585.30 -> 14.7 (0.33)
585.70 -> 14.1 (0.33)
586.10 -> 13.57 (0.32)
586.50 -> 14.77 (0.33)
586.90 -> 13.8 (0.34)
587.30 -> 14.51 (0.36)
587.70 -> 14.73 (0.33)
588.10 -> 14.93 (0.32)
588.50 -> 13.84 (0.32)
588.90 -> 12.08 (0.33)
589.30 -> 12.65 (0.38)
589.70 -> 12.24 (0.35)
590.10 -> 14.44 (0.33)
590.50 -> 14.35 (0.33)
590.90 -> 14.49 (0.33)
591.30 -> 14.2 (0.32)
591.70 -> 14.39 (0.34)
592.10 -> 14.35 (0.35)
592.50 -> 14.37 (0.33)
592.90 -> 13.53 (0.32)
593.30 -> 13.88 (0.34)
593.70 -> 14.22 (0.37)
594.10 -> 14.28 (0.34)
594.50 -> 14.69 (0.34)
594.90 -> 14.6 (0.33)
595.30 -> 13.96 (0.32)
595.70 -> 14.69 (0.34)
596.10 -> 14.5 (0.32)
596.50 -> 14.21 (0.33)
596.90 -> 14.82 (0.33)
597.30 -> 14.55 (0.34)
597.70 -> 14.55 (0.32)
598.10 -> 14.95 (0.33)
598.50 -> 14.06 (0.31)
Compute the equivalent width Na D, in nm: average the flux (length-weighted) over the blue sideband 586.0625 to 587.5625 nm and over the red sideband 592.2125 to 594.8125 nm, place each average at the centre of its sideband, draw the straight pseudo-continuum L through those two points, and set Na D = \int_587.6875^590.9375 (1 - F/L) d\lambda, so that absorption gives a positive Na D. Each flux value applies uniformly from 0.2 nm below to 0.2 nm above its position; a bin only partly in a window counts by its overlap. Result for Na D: 0.13 nm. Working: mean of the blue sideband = 14.3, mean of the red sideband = 14.2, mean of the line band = 13.7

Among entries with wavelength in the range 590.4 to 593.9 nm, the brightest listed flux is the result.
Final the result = 14.49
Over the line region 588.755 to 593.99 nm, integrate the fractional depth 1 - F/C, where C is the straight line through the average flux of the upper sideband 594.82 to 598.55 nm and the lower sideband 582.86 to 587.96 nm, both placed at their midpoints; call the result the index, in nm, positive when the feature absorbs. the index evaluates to 0.25 nm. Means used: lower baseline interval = 14.5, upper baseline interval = 14.5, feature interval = 13.8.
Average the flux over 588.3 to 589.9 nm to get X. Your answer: 12.7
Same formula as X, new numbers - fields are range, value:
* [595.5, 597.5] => 14.6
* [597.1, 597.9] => 14.5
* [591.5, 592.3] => 14.4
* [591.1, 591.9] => 14.3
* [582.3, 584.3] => 14.9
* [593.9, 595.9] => 14.4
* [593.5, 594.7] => 14.4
